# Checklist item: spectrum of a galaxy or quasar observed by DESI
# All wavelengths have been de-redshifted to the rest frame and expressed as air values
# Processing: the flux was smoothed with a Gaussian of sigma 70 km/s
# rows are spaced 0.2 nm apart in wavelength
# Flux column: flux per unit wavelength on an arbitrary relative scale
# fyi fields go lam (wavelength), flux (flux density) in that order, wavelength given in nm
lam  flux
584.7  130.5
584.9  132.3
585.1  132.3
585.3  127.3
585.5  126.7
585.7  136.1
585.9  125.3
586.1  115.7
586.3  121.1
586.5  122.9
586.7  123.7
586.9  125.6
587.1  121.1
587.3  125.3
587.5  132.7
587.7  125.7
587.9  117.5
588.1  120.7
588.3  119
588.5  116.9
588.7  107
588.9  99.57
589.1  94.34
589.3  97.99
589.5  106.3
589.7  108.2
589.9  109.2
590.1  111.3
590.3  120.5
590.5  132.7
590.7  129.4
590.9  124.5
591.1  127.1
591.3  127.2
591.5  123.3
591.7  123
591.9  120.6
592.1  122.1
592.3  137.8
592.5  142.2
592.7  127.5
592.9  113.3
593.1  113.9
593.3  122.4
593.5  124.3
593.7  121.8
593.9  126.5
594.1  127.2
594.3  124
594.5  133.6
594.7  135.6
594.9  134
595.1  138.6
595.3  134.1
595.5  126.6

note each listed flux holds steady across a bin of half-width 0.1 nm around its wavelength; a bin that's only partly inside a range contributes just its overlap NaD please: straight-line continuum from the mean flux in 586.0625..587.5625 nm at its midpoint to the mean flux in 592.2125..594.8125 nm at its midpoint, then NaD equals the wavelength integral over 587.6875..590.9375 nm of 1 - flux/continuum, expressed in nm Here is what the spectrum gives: 0.29 nm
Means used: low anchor 124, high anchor 127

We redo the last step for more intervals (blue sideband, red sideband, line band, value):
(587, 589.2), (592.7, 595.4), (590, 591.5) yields -0.044 nm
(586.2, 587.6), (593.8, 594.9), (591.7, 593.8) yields 0.068 nm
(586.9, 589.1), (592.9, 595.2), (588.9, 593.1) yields 0.105 nm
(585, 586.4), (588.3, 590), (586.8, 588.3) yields -0.110 nm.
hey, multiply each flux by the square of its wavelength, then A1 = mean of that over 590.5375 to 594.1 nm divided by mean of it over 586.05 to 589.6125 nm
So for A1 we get 1.09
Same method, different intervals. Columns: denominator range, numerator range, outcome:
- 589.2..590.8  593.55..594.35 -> 1.11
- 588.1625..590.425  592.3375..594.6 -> 1.17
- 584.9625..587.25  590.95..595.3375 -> 1.04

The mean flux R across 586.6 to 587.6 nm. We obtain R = 126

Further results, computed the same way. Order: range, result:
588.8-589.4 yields 97.3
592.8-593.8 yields 119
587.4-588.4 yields 123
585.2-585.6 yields 127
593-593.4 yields 118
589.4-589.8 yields 107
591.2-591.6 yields 125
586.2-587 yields 123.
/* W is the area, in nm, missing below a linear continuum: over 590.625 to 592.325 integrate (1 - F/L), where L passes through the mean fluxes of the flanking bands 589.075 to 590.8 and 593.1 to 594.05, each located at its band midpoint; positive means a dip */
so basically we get -0.12 nm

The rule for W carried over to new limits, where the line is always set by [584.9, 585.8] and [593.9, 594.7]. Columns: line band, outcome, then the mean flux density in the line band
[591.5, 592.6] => 0.007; 129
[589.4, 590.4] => 0.144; 111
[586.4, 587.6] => 0.048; 125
